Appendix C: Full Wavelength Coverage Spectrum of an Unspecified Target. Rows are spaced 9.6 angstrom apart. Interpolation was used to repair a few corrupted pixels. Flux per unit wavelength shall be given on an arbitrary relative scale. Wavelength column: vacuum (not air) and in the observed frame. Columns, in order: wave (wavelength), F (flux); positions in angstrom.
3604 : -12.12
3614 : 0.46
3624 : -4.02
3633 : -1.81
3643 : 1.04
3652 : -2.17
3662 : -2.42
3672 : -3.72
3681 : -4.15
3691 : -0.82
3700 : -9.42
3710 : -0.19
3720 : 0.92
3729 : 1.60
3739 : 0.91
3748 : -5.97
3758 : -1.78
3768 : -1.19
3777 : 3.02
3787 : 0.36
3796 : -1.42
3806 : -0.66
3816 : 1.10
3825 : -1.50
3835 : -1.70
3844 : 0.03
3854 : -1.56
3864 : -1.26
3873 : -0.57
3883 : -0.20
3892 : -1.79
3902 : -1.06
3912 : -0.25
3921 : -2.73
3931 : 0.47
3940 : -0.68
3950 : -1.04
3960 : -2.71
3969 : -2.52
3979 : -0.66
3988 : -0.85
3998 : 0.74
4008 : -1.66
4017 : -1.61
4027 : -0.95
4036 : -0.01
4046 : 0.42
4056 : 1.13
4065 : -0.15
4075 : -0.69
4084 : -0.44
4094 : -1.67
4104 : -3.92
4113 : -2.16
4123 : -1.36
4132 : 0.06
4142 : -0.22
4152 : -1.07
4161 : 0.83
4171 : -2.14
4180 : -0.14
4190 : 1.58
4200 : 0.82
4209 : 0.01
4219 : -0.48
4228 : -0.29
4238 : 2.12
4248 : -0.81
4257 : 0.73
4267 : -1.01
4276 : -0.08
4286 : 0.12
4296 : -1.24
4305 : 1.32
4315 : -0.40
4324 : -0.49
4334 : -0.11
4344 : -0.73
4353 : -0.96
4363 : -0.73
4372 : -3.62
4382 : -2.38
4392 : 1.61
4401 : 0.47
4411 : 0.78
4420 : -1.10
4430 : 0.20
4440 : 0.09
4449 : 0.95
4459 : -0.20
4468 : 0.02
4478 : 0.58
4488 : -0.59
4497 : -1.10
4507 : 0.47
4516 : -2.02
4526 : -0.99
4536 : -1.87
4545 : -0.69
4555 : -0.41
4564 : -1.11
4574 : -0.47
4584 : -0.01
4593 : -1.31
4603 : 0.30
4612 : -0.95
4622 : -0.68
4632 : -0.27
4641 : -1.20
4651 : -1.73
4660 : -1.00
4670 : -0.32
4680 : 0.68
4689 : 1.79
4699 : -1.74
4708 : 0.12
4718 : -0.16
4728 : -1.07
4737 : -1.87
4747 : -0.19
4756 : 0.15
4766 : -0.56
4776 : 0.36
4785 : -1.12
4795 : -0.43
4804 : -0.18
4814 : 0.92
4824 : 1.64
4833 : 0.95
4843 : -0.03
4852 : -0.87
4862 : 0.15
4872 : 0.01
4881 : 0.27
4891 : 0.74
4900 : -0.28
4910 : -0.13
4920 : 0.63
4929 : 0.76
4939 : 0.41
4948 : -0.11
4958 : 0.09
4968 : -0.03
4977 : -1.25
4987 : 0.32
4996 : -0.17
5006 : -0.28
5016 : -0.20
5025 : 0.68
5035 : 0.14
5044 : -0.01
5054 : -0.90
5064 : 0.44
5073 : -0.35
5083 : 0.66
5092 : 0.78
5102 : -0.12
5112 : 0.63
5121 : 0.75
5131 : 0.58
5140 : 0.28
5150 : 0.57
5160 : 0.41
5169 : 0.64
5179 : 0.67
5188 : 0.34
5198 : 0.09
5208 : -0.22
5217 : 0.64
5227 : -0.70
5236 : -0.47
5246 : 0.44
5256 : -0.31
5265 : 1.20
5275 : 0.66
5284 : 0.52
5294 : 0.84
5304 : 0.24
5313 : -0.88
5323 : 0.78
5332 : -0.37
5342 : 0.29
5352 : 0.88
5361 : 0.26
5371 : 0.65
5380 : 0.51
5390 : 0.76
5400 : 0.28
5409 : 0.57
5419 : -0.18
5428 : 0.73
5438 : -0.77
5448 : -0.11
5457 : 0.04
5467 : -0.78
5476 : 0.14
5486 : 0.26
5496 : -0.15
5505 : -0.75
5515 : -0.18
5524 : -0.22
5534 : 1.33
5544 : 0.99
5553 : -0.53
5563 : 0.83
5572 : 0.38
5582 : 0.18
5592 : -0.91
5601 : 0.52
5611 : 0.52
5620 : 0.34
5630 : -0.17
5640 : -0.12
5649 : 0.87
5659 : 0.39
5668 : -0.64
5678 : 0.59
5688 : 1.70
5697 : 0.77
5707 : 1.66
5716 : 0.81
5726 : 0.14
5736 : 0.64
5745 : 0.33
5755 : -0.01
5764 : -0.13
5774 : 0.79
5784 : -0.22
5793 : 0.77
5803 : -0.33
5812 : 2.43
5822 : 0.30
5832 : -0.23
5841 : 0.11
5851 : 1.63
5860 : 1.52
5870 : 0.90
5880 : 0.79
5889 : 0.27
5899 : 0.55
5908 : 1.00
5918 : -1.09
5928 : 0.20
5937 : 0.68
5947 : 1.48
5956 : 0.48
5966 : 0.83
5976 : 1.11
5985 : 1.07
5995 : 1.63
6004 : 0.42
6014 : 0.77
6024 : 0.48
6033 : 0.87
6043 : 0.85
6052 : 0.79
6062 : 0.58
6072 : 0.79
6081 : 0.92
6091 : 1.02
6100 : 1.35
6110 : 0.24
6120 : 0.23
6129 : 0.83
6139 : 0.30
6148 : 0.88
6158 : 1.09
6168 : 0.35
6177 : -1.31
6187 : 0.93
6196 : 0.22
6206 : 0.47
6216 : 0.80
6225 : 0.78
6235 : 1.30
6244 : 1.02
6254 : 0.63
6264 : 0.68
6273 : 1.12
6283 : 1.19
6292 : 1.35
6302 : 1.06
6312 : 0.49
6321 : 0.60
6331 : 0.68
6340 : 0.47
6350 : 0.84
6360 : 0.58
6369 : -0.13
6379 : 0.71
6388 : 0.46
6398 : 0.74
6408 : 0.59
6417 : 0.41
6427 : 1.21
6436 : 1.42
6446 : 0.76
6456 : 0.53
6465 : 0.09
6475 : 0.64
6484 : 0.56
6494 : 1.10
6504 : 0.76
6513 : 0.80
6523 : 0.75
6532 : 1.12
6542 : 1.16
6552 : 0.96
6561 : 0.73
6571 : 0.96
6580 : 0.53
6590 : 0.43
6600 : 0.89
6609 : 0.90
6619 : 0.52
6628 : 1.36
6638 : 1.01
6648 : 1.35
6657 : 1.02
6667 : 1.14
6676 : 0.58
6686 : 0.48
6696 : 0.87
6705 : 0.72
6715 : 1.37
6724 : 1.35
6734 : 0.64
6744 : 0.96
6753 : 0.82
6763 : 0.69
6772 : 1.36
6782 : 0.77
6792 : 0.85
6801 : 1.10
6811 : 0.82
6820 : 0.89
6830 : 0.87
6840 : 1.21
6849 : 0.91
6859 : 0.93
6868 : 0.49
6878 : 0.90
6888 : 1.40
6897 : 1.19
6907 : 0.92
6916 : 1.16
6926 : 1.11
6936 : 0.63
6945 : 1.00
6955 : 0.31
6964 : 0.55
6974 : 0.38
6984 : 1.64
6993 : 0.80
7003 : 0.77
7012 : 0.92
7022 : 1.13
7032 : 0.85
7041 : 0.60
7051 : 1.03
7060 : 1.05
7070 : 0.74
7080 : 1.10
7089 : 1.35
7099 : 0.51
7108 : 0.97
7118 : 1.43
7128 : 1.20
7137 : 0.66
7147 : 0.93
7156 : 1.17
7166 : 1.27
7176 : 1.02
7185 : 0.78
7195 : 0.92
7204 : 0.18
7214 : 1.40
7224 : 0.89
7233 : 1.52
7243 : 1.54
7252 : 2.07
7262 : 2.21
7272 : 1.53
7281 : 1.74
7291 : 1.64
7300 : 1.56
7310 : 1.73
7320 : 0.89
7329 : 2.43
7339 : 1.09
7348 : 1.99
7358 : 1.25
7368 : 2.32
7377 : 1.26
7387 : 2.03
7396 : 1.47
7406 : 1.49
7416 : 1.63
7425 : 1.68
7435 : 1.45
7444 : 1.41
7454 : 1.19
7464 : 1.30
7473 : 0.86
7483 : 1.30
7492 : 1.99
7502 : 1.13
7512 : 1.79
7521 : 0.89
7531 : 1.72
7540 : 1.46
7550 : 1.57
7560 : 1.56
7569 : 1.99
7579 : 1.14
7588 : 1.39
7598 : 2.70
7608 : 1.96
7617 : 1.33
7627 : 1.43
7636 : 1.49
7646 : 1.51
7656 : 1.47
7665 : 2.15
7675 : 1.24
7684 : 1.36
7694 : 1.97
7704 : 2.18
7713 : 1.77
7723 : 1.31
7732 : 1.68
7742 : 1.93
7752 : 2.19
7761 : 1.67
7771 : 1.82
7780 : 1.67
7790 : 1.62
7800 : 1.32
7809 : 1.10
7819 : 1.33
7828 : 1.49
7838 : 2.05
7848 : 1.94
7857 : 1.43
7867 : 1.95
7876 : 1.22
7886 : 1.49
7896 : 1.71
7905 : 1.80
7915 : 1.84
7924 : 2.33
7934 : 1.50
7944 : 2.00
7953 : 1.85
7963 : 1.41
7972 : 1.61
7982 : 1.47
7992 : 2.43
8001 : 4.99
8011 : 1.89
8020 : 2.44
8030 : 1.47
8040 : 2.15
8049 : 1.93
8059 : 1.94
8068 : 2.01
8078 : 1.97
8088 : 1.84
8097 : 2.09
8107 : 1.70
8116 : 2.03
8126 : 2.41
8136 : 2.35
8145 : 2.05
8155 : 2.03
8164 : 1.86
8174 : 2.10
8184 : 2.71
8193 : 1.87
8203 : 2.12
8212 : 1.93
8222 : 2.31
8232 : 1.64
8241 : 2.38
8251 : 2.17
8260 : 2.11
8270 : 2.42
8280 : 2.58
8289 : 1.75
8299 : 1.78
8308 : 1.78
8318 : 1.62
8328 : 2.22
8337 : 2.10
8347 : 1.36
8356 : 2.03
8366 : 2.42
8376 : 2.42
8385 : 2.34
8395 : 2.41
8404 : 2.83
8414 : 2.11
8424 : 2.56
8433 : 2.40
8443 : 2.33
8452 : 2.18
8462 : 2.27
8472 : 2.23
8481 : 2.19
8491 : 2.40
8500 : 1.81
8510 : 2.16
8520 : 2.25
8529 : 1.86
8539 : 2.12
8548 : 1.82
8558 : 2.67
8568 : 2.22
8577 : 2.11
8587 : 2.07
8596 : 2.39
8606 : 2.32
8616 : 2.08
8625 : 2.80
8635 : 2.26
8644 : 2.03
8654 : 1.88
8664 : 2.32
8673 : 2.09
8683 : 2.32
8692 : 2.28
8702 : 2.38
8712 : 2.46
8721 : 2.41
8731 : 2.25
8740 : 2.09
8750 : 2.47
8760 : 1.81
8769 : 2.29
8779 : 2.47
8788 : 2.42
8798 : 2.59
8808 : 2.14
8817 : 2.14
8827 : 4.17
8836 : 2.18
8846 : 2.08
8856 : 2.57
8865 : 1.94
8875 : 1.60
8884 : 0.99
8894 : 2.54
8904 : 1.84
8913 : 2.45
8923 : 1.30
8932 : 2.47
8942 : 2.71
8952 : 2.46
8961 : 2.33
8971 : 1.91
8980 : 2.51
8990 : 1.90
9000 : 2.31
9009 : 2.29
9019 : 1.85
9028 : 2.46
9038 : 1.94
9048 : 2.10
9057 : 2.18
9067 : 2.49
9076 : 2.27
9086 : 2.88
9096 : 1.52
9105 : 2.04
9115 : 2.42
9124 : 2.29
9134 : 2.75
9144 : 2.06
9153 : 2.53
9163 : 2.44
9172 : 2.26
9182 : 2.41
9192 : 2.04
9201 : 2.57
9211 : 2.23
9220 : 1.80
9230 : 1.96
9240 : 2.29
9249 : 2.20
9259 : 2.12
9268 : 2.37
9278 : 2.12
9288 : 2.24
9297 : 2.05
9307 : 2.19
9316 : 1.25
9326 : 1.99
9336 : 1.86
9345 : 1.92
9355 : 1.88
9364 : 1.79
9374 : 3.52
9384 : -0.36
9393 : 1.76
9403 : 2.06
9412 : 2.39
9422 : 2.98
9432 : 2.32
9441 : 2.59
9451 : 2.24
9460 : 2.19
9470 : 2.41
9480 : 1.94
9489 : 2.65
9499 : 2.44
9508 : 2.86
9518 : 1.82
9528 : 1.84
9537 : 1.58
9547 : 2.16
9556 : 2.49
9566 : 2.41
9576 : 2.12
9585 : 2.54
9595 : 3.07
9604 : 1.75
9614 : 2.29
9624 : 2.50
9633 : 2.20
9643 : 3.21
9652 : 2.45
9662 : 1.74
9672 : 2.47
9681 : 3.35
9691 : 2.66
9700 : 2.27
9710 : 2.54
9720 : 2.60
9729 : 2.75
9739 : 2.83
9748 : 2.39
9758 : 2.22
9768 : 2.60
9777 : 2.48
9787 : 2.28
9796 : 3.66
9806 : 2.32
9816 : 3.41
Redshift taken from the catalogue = 0.815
